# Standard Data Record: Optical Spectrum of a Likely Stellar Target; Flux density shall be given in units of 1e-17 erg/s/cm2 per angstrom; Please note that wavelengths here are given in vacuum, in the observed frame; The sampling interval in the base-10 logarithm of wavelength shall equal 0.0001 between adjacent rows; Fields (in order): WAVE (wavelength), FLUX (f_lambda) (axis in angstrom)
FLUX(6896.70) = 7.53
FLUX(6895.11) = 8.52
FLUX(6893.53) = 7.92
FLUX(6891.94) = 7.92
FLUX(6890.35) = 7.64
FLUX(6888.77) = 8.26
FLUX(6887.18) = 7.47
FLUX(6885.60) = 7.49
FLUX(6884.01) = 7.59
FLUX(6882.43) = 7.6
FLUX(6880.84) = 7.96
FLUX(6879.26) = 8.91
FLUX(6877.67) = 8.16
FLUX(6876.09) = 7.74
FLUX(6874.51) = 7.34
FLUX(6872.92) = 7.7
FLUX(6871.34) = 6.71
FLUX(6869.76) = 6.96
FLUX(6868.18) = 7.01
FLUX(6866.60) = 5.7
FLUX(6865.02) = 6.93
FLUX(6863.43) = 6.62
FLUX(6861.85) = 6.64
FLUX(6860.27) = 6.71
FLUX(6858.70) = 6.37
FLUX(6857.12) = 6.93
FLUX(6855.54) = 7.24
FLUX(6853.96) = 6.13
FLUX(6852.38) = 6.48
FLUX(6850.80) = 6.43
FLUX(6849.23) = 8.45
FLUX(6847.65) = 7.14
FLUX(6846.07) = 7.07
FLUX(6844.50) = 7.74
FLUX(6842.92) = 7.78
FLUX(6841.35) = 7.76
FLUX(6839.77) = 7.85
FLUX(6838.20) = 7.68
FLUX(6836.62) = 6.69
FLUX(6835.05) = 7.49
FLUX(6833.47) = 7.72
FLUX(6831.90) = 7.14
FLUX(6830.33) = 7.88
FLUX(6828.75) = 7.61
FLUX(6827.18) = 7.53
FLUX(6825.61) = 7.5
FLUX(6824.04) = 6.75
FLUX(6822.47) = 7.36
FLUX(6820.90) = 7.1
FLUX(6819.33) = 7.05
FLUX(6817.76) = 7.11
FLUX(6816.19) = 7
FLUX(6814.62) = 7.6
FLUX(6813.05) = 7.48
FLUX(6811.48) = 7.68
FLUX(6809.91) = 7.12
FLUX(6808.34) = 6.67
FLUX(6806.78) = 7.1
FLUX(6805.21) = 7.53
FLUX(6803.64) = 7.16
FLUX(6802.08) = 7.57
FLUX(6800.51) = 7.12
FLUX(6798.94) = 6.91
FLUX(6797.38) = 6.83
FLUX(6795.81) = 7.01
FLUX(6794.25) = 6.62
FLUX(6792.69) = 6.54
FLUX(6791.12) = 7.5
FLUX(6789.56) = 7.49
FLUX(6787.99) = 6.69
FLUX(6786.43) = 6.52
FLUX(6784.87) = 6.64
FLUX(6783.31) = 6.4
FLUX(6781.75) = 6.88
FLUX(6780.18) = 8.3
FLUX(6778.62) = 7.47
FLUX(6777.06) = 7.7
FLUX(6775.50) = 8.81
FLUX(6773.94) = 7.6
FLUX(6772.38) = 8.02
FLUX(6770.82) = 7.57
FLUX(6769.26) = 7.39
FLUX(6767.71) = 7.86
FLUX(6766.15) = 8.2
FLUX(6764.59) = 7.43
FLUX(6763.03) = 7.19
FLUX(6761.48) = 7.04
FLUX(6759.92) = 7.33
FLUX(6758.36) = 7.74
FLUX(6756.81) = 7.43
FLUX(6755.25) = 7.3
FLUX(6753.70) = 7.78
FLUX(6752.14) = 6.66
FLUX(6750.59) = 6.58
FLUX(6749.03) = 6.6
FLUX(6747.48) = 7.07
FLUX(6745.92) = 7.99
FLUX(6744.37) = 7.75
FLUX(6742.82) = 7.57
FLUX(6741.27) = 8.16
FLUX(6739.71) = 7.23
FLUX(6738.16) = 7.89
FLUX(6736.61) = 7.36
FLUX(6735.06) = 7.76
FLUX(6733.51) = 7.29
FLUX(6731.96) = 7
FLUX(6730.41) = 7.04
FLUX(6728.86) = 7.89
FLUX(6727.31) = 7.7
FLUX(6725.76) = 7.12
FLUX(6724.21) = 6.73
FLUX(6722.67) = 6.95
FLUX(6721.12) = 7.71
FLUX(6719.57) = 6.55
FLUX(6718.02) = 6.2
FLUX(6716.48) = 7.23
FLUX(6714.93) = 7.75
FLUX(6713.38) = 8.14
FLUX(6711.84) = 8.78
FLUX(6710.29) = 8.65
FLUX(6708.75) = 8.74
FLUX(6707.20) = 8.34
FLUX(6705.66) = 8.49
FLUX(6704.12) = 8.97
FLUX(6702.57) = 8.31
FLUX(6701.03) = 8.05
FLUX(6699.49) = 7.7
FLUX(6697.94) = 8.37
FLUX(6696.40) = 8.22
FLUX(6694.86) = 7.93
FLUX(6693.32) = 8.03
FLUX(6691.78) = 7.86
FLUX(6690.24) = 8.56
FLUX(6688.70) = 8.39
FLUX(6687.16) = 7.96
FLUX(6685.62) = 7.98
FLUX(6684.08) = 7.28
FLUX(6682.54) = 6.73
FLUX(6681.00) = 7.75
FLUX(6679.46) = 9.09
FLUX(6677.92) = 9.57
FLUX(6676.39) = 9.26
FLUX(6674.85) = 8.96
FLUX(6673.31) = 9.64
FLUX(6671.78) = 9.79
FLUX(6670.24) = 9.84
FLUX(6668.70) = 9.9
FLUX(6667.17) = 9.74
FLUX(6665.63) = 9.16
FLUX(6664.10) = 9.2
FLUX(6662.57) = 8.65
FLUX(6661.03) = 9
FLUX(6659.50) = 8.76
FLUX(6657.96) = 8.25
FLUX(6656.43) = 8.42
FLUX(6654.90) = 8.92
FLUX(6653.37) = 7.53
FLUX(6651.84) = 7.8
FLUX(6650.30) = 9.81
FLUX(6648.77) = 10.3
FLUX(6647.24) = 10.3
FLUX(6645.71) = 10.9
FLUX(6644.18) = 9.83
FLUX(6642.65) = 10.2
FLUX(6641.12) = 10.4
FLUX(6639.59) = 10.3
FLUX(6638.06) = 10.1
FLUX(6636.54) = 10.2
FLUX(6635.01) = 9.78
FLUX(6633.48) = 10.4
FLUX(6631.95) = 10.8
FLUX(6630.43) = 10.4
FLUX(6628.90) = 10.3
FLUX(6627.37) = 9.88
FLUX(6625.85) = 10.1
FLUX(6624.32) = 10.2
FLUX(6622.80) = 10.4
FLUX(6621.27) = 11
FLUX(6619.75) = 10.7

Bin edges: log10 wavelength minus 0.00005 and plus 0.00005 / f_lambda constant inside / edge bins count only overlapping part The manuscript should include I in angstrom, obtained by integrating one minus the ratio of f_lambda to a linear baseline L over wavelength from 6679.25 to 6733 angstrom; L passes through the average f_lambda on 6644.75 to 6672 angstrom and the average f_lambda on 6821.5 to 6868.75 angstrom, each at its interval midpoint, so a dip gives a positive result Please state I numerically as 5.44 angstrom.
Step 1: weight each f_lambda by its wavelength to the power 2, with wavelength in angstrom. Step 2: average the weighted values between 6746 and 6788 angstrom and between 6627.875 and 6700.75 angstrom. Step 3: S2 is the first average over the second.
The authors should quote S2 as 0.83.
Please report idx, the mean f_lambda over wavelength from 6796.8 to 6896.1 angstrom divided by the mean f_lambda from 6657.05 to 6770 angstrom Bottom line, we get 0.9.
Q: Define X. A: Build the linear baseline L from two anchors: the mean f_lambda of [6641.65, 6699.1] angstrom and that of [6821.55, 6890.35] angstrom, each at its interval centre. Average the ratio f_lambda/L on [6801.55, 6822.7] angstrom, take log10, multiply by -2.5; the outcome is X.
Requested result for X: 0.06 mag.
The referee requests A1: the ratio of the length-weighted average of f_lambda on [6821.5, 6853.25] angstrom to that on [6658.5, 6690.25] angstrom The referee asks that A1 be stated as 0.84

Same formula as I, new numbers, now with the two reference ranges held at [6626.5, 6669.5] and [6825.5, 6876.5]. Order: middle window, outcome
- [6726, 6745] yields 2.3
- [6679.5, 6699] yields 2.5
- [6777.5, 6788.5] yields 1.3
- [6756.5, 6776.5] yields 1.3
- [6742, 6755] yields 1.8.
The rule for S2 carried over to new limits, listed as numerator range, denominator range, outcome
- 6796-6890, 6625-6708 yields 0.84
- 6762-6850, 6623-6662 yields 0.79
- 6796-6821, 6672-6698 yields 0.89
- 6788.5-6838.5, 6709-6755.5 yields 1.00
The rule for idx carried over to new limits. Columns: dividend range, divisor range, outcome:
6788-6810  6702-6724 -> 0.90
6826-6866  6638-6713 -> 0.81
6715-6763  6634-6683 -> 0.78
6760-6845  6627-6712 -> 0.81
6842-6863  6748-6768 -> 0.96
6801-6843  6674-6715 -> 0.89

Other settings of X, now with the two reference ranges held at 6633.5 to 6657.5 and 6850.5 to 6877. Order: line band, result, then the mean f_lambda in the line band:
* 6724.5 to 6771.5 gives 0.12 mag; 7.42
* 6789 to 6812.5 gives 0.08 mag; 7.12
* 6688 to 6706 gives 0.09 mag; 8.23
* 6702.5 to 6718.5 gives 0.08 mag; 8.17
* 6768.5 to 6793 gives 0.08 mag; 7.36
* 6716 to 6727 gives 0.24 mag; 6.95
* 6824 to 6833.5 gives -0.03 mag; 7.48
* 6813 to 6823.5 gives 0.03 mag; 7.21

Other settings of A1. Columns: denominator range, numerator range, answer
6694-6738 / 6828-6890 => 0.94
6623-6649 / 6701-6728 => 0.76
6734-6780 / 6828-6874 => 0.94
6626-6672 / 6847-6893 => 0.75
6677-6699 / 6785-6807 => 0.86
